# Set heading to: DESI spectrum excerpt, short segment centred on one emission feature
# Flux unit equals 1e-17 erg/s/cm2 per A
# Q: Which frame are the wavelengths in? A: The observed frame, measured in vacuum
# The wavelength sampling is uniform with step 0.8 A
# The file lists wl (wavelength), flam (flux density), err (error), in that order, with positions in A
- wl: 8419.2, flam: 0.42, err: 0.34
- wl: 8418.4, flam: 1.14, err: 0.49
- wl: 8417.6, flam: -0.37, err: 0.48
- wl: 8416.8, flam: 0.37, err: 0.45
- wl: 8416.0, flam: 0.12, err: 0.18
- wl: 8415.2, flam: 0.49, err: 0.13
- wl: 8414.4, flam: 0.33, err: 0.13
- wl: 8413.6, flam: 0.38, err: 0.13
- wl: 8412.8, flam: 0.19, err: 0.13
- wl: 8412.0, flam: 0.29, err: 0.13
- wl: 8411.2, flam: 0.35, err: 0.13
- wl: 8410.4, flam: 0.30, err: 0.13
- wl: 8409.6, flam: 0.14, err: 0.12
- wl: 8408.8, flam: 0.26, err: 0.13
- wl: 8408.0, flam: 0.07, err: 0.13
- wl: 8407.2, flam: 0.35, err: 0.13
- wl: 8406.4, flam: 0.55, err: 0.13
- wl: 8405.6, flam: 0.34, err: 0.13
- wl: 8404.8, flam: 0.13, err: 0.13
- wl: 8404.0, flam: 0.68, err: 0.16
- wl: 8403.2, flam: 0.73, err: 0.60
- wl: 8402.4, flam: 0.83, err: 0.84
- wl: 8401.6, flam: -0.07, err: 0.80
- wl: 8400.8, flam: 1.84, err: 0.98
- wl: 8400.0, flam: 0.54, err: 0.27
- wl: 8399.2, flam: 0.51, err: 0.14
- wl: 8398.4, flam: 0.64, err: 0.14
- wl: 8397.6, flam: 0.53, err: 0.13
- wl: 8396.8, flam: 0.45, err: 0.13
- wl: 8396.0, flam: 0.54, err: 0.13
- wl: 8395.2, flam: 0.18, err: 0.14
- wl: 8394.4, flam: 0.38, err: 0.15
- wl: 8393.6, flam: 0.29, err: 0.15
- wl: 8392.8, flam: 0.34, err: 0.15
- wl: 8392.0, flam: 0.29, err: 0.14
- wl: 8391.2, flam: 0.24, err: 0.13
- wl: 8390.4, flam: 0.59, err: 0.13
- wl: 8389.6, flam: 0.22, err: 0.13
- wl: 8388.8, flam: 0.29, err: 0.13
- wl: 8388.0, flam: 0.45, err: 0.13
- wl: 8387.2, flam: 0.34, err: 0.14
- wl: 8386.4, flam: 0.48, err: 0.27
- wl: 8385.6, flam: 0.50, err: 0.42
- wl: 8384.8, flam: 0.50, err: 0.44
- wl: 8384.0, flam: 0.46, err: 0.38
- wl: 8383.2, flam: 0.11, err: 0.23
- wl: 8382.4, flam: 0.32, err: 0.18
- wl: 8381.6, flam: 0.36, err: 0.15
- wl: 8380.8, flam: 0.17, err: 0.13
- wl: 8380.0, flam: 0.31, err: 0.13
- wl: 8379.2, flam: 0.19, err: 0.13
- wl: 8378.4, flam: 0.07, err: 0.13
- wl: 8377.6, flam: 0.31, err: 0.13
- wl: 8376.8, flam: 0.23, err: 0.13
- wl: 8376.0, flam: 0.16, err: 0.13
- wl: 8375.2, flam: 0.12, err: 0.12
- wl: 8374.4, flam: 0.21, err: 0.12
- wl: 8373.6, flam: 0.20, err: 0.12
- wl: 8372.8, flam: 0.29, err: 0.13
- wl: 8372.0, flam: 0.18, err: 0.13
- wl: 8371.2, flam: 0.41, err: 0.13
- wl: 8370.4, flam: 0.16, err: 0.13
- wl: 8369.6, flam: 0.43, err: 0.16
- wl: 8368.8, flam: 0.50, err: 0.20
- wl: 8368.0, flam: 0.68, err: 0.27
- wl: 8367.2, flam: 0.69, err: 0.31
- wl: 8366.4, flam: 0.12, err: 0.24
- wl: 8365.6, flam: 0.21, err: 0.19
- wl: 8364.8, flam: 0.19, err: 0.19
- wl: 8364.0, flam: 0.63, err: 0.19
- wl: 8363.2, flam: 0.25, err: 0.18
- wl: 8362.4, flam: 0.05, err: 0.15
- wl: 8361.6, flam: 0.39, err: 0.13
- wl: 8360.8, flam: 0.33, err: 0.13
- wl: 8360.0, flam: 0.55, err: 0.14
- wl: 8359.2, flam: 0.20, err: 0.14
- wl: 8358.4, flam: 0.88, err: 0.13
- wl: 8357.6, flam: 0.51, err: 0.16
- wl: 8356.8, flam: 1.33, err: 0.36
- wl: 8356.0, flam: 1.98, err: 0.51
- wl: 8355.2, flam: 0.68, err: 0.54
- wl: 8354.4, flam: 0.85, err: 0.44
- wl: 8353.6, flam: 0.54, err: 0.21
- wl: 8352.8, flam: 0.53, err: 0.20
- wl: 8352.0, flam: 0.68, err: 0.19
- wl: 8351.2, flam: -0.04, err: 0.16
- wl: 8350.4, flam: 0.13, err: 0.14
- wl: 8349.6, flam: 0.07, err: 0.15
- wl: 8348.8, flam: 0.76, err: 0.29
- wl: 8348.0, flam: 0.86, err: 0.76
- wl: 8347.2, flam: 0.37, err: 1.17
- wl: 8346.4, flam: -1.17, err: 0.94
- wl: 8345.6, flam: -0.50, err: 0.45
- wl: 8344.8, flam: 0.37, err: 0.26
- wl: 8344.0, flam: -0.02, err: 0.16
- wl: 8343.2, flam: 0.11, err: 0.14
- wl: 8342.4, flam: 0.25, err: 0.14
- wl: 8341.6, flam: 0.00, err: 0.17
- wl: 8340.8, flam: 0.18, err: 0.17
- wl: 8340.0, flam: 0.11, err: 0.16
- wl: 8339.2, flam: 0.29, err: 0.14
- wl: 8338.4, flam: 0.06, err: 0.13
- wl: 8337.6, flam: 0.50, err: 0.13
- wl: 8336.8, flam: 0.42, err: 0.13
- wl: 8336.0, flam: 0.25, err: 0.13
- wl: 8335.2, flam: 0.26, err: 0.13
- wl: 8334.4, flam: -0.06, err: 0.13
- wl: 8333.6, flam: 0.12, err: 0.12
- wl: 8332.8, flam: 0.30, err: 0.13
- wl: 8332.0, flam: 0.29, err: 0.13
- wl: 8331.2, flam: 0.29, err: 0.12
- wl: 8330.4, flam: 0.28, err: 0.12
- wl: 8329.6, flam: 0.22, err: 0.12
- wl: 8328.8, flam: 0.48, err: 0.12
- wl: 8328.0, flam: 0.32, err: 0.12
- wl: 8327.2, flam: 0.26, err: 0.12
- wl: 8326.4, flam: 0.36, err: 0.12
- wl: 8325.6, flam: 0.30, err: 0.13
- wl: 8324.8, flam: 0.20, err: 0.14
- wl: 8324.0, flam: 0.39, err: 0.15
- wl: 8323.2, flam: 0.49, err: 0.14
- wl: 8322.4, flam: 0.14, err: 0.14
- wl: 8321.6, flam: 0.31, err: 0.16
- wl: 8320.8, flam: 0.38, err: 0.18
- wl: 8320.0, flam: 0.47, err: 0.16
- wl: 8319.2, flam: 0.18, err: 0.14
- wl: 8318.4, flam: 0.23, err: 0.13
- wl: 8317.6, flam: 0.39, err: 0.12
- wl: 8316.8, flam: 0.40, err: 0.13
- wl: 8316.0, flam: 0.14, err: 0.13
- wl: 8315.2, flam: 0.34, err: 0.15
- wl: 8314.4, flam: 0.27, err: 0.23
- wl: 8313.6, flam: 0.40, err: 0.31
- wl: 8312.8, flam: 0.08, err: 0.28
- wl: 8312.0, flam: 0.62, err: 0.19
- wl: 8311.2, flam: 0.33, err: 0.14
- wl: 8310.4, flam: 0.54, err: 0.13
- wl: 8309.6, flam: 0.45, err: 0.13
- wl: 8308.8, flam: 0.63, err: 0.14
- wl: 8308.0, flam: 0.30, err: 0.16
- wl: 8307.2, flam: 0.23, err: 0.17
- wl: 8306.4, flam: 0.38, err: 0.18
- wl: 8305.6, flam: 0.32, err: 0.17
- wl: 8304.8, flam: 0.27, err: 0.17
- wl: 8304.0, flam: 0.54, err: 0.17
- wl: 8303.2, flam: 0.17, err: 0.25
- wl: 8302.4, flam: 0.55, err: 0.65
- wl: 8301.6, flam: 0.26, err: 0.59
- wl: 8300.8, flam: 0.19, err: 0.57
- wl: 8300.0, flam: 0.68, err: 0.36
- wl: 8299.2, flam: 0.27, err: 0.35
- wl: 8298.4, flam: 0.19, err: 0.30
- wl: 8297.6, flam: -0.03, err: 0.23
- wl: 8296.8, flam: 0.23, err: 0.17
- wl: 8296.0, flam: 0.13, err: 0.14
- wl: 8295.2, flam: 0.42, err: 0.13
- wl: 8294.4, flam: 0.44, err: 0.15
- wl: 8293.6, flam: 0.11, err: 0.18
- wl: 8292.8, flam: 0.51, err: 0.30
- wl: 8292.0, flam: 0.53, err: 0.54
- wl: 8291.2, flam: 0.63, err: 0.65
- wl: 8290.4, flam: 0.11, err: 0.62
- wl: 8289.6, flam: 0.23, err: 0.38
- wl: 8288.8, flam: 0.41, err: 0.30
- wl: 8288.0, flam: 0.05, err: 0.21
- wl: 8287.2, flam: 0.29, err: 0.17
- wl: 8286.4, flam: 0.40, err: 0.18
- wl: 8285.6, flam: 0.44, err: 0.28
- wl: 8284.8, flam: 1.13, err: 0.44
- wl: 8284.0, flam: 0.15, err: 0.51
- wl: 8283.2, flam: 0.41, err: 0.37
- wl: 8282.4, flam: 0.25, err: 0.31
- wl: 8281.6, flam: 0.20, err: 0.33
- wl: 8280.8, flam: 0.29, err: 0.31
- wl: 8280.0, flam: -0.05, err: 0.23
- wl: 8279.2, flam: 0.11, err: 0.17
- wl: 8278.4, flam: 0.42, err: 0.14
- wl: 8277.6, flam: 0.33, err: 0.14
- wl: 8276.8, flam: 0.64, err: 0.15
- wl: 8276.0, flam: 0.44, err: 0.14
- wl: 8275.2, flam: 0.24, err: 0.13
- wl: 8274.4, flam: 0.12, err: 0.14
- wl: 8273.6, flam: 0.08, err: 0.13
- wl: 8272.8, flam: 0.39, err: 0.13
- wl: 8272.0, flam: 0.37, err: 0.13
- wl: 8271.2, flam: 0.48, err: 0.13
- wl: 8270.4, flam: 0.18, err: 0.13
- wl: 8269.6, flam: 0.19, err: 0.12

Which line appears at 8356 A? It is Hgamma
